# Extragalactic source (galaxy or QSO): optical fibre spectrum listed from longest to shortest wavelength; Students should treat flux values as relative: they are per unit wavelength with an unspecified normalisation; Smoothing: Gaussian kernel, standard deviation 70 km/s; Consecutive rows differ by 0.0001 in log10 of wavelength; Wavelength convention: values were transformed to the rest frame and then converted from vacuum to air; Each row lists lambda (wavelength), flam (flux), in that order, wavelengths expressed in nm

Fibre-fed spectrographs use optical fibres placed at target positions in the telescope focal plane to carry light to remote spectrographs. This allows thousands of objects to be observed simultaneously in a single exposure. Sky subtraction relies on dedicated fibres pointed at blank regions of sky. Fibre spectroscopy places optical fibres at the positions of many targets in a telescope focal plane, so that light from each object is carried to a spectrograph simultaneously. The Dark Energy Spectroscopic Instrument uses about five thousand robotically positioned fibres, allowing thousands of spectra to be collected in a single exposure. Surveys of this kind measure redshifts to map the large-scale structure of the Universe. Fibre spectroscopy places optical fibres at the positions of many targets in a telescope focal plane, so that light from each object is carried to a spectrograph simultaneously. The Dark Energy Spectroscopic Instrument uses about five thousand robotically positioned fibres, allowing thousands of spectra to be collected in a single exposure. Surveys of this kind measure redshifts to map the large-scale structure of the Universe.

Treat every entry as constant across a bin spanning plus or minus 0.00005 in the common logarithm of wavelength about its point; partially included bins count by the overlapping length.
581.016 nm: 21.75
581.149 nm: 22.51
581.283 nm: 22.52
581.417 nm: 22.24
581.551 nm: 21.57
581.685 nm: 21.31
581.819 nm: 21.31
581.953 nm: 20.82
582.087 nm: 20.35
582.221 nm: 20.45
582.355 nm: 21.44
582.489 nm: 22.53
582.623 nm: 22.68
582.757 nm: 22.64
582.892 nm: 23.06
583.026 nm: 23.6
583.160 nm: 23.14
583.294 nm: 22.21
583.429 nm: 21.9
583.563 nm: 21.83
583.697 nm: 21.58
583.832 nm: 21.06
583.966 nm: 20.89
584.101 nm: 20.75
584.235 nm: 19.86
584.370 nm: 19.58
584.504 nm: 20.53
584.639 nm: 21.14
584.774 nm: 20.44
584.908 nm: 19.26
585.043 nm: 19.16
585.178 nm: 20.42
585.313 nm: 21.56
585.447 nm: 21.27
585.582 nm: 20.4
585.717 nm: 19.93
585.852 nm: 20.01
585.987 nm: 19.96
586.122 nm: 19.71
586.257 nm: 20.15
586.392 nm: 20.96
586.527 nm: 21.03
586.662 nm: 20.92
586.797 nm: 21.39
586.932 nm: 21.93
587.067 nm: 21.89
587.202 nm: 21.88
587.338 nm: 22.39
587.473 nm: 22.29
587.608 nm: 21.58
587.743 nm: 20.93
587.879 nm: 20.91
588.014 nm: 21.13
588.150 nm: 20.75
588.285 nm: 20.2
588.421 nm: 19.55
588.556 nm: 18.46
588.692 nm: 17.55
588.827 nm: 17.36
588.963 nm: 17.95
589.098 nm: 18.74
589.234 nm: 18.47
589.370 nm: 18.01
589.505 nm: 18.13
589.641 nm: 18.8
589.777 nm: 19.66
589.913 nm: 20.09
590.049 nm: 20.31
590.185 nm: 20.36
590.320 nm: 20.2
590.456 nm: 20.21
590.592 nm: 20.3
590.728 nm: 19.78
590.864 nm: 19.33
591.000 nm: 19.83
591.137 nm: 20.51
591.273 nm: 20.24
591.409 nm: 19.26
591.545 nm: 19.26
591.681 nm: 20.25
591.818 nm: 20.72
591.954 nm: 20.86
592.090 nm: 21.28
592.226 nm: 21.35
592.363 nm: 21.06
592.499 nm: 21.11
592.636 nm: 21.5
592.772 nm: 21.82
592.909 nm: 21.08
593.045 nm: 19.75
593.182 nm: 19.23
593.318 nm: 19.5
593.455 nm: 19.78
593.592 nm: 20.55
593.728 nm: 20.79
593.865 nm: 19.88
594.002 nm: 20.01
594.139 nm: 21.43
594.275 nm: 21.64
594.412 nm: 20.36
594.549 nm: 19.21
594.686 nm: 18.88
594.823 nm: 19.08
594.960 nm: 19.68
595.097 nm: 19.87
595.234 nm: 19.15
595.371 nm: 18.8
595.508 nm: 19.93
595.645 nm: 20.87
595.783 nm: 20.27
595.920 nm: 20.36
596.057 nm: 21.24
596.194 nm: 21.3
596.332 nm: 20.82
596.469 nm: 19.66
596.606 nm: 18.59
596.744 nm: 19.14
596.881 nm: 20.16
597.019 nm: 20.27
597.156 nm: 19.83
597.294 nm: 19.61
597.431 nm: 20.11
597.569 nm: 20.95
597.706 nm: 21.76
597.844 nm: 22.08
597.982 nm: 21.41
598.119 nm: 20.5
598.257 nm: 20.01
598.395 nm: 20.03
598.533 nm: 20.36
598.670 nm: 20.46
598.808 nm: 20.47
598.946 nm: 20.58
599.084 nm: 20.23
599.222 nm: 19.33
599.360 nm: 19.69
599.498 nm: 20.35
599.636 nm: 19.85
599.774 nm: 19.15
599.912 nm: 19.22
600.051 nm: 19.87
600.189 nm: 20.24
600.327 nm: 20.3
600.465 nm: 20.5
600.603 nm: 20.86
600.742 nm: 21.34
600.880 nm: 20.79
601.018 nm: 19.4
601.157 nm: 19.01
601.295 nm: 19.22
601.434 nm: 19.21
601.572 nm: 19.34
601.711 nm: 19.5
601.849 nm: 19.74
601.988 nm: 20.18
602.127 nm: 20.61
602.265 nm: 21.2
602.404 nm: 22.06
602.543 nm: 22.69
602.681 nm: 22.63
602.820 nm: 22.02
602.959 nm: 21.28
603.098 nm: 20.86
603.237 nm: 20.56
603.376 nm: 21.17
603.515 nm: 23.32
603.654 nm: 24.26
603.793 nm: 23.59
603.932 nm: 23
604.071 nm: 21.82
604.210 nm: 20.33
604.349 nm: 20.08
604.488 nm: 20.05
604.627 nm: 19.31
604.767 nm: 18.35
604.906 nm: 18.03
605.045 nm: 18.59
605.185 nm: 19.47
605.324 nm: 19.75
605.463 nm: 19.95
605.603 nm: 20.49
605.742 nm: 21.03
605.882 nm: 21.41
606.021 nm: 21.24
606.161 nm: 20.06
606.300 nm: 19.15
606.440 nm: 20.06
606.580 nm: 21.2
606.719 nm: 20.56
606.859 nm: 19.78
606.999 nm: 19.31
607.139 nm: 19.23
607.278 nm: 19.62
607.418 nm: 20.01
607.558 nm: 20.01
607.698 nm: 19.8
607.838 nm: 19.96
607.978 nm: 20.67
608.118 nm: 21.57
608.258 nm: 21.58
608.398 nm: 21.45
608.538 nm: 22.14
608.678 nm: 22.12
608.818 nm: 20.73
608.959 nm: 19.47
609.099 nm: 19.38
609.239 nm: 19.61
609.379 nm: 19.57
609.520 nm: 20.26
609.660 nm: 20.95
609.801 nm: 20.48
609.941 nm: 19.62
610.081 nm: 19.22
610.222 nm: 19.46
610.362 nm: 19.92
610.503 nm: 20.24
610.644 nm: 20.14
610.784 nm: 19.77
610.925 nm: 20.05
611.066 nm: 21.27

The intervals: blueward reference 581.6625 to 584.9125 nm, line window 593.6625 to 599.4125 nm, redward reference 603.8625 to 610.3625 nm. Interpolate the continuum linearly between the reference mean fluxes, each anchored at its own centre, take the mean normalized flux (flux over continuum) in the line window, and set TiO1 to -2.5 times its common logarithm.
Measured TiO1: 0.029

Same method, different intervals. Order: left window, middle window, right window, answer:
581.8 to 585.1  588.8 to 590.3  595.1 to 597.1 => 0.09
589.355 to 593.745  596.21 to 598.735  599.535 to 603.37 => 0.00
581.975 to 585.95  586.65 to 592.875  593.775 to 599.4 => 0.03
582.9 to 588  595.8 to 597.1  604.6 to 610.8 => 0.02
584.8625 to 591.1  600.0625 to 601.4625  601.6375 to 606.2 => 0.03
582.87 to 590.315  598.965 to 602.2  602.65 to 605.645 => 0.04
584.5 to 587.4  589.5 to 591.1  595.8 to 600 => 0.04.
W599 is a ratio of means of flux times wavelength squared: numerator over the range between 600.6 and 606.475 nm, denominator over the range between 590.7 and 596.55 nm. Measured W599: 1.05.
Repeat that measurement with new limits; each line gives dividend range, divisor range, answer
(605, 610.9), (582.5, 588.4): 1.03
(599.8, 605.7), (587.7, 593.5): 1.08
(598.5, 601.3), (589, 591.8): 1.06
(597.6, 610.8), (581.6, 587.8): 1.03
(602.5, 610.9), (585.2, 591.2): 1.08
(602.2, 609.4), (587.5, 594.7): 1.09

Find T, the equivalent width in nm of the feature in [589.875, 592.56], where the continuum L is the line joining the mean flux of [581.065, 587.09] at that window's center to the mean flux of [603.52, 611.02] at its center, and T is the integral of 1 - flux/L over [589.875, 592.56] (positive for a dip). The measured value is 0.080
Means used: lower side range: 21.2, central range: 20.3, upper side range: 20.4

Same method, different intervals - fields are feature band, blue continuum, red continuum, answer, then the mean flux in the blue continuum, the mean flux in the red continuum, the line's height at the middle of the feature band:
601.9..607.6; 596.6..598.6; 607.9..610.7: -0.08 nm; 20.4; 20.4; 20.4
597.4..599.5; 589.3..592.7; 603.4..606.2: -0.01 nm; 20.1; 20.7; 20.4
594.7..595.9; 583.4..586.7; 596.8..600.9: 0.04 nm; 20.6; 20.3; 20.4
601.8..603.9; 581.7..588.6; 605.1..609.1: -0.13 nm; 21.1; 20.4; 20.5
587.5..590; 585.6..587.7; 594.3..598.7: 0.18 nm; 21.1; 20.2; 20.9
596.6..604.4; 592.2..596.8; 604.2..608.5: -0.19 nm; 20.2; 20.1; 20.1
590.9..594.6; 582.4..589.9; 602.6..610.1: 0.03 nm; 20.6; 20.6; 20.6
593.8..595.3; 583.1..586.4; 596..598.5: 0.04 nm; 20.7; 20.4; 20.5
